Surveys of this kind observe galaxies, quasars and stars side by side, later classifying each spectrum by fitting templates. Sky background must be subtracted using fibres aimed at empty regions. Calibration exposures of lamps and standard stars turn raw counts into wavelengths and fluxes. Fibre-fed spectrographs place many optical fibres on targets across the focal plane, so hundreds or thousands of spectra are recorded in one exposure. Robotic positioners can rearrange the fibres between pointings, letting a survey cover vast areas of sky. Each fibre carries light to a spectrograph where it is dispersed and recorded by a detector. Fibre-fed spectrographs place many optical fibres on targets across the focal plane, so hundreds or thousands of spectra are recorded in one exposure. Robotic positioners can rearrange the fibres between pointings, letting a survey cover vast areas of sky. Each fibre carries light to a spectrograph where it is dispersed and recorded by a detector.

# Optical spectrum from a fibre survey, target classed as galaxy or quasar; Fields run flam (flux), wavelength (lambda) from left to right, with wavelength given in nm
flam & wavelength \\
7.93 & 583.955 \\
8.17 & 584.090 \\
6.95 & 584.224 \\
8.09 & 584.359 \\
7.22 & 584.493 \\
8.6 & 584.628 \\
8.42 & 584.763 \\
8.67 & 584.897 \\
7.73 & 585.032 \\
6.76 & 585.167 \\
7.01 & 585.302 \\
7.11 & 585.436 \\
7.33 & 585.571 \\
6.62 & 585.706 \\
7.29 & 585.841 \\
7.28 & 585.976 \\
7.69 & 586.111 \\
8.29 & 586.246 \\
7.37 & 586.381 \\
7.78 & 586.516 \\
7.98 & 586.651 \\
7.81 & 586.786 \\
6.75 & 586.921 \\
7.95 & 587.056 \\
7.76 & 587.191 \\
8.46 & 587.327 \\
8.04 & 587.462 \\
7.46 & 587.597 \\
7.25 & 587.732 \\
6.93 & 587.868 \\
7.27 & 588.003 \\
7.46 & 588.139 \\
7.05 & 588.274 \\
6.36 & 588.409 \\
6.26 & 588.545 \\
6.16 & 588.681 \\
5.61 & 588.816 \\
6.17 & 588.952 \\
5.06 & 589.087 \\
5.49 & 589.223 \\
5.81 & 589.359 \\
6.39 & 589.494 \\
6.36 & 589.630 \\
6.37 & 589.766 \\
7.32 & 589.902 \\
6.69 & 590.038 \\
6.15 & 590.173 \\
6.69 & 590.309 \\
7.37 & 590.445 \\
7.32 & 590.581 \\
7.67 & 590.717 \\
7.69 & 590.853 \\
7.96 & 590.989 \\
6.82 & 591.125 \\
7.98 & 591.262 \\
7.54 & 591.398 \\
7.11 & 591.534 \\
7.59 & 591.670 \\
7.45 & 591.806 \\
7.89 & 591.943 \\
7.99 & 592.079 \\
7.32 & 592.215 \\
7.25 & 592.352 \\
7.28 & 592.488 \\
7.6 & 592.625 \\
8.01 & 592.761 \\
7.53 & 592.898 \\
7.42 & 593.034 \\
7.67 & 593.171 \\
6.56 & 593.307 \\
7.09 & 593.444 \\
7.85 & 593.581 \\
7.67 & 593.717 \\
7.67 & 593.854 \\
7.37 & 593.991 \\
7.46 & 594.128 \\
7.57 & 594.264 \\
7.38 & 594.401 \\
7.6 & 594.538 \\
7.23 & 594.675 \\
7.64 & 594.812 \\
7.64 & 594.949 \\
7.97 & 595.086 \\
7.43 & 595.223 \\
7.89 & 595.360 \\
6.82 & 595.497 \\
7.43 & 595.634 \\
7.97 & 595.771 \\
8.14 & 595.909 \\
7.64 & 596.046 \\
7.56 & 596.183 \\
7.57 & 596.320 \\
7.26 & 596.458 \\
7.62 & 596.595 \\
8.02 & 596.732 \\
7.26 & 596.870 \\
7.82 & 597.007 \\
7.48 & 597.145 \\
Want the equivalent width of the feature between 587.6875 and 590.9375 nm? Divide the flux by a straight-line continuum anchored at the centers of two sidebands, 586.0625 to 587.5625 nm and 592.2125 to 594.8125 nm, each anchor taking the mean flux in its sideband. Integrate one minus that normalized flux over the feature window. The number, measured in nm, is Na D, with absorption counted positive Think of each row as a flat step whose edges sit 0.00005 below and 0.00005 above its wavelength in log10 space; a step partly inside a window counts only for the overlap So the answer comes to 0.44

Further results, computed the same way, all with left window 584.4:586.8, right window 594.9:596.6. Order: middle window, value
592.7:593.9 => 0.019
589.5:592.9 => 0.140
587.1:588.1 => 0.001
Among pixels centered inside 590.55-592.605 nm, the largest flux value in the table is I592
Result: 7.99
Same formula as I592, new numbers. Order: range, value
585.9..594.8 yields 8.46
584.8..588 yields 8.67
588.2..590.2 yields 7.32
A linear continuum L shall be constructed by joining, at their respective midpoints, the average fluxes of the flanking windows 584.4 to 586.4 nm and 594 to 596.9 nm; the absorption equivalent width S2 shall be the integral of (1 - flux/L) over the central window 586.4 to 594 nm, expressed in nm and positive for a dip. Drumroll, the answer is 0.40 nm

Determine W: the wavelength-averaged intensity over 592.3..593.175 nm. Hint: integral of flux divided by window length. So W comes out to 7.53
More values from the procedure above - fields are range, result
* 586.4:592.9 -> 7.13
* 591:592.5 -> 7.5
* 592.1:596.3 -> 7.53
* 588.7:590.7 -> 6.38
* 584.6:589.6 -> 7.16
